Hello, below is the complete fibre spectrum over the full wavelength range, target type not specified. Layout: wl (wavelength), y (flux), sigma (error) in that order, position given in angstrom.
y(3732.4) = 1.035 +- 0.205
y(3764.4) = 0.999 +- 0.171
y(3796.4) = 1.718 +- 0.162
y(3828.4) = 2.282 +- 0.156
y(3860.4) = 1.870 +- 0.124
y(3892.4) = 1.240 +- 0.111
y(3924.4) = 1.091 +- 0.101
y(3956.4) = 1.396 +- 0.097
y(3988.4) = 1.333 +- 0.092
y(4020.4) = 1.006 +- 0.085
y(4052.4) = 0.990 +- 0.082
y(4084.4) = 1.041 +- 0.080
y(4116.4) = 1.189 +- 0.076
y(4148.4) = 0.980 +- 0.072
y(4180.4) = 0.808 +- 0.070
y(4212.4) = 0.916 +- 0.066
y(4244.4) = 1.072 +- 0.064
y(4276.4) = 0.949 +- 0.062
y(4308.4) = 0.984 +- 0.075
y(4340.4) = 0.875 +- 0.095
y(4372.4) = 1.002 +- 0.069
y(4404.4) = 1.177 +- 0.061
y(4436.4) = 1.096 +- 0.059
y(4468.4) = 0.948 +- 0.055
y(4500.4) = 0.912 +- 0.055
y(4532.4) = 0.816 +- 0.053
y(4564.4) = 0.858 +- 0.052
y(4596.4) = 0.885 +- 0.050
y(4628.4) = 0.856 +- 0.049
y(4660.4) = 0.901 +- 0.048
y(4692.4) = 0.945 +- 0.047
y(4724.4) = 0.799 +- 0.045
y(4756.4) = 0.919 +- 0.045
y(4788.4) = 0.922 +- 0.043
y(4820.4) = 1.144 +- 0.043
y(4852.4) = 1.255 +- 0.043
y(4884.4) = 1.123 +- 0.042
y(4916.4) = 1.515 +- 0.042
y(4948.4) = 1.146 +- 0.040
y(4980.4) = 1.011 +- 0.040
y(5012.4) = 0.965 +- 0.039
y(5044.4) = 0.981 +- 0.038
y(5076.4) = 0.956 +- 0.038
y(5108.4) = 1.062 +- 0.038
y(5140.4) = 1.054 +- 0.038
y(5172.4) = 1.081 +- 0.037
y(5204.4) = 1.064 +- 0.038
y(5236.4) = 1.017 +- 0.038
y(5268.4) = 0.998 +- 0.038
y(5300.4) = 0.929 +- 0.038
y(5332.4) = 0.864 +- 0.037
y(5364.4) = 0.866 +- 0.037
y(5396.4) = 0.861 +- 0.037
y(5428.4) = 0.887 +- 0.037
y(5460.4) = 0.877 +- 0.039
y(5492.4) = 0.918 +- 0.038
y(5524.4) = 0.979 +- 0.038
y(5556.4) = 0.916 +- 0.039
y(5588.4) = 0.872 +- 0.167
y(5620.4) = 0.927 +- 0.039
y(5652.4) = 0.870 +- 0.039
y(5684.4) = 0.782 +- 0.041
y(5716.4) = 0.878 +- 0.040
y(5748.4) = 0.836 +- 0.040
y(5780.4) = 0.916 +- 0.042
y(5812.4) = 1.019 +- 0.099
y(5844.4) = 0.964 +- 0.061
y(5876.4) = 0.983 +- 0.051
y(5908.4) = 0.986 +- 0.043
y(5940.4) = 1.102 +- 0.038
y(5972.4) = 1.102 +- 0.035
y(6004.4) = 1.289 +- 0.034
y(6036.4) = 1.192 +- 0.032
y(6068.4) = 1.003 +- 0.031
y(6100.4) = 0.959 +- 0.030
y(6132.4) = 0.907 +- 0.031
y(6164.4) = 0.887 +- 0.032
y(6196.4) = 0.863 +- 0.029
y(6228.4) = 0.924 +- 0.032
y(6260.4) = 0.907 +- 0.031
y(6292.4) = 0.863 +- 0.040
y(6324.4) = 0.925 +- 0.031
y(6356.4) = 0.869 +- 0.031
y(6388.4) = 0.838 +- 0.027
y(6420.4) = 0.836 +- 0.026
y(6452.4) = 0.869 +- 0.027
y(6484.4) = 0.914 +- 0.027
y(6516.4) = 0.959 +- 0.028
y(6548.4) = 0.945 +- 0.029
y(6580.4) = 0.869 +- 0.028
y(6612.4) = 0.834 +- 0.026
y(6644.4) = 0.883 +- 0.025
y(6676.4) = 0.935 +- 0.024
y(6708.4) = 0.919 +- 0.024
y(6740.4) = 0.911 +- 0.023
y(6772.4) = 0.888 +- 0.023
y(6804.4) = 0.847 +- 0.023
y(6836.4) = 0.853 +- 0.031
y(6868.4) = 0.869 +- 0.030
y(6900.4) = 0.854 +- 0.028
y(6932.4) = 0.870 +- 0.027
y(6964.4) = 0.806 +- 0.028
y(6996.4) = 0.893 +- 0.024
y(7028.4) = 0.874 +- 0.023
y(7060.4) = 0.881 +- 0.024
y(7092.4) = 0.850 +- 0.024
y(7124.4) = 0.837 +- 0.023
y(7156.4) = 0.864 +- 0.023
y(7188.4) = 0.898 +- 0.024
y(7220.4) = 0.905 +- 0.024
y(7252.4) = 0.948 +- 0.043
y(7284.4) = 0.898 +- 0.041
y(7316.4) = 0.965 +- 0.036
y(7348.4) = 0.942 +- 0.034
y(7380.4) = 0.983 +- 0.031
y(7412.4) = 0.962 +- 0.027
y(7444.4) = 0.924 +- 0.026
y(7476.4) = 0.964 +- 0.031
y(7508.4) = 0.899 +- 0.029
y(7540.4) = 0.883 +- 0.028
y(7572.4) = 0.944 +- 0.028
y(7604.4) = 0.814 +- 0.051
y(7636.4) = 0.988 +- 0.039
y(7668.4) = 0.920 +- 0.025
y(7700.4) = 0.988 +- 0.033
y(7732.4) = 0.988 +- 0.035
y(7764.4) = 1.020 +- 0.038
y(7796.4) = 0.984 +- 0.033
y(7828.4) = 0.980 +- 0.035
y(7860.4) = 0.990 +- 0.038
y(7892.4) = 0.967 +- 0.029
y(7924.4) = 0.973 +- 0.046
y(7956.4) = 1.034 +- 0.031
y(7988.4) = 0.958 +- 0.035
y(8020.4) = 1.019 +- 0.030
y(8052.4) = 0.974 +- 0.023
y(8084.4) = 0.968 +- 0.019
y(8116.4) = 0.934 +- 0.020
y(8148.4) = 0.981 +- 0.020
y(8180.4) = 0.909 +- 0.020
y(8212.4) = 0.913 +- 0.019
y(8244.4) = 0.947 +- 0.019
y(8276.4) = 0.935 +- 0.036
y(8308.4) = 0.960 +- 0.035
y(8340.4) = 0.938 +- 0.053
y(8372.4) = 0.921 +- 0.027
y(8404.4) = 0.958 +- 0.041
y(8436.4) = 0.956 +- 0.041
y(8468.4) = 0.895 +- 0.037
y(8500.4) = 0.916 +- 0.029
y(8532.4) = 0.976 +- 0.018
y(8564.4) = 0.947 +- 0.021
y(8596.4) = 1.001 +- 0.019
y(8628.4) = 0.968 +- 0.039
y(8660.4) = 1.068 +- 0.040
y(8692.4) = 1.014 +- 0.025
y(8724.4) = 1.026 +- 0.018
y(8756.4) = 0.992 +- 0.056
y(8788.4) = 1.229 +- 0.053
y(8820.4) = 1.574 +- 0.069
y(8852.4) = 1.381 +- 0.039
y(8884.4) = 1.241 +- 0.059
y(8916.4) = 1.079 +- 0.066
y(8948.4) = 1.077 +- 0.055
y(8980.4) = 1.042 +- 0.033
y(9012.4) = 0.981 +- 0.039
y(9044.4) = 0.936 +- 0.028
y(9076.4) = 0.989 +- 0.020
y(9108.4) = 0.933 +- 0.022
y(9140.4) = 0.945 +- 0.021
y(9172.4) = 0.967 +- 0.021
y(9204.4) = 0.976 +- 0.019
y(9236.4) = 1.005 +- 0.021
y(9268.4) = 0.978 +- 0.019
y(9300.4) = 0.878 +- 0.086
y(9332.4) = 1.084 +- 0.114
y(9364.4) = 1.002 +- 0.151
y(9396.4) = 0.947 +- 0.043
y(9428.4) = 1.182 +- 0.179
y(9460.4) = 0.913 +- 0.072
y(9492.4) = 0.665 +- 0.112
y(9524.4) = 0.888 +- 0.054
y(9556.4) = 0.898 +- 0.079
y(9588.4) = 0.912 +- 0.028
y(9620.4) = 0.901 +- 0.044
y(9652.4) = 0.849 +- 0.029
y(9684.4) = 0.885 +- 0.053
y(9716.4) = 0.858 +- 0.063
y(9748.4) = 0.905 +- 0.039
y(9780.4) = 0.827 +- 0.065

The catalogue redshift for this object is 1.683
